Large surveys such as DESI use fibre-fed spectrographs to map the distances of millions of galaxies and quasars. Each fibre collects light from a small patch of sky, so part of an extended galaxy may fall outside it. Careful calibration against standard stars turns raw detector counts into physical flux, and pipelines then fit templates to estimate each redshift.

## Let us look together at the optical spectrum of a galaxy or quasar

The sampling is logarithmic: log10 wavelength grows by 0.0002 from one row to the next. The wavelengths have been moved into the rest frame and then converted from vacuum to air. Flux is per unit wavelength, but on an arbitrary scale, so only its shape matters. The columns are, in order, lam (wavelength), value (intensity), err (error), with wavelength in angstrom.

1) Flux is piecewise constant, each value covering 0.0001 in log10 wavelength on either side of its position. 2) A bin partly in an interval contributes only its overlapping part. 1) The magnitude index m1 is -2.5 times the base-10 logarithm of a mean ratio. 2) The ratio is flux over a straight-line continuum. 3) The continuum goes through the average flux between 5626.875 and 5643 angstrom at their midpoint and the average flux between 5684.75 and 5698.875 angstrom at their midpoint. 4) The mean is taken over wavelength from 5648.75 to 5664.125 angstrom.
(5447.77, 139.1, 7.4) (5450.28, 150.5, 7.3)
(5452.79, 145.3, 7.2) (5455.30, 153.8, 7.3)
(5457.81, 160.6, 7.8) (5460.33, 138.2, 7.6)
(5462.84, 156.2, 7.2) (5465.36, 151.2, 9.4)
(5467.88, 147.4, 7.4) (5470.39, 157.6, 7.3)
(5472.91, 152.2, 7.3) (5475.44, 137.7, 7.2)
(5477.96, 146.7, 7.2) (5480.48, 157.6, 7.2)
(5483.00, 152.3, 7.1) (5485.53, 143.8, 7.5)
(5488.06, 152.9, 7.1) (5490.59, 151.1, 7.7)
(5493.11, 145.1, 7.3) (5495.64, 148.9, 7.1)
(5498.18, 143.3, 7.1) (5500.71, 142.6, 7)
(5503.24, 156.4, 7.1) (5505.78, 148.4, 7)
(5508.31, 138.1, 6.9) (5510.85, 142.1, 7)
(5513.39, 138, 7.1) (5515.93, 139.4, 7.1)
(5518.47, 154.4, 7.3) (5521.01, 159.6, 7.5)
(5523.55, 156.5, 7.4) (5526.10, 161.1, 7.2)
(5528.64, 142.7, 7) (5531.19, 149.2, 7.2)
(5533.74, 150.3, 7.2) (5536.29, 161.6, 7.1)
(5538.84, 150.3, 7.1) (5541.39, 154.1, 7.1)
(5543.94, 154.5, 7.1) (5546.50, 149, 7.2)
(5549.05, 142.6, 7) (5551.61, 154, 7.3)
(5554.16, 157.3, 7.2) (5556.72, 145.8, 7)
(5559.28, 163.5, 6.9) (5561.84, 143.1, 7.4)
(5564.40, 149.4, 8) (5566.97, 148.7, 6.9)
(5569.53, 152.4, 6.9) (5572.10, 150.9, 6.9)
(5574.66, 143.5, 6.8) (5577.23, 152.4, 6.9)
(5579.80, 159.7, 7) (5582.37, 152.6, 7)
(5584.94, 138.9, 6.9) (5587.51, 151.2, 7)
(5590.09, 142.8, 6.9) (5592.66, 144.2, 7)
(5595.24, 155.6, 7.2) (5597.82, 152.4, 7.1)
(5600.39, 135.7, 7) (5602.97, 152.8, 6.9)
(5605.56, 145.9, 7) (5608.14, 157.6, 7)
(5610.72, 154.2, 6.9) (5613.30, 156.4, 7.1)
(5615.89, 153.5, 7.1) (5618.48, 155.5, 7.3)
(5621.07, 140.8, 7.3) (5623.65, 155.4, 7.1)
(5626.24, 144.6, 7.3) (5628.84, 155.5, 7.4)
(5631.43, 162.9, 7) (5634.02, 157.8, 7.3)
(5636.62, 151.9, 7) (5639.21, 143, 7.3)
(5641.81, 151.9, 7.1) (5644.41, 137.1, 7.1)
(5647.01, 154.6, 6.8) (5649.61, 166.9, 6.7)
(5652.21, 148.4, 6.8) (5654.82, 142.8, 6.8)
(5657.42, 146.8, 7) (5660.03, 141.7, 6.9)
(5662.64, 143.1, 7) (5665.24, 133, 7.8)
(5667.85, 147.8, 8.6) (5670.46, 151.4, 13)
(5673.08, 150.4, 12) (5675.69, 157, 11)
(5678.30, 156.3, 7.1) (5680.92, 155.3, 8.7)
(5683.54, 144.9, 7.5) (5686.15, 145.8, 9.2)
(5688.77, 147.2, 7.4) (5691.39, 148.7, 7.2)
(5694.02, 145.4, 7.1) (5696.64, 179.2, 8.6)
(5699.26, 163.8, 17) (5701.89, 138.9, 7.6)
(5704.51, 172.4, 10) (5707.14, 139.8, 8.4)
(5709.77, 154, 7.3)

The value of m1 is 0.044 mag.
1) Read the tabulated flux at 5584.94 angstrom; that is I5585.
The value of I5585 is 138.9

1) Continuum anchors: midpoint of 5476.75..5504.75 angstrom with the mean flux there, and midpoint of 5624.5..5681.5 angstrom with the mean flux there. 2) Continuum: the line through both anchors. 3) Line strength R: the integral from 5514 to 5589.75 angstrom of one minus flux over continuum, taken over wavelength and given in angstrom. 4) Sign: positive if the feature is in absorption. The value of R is -0.8 angstrom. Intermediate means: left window 149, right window 150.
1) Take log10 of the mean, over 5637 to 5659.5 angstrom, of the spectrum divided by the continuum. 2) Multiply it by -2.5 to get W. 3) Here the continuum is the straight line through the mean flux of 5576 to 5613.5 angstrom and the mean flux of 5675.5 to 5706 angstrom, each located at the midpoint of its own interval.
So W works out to 0.03 mag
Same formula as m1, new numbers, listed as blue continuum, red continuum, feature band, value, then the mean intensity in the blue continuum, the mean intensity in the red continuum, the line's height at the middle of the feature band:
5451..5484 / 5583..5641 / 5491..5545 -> 0.01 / 151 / 150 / 151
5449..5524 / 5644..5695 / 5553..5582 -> -0.02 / 149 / 148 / 149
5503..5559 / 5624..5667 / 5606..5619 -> -0.04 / 150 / 149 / 149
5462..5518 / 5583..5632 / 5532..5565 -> -0.02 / 148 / 150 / 149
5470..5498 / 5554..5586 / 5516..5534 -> -0.02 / 149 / 150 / 150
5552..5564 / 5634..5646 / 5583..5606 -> 0.03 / 152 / 147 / 150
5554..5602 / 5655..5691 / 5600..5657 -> -0.02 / 149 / 148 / 148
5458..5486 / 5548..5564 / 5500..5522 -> 0.03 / 150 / 151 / 150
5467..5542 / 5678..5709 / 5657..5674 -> 0.06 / 149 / 153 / 152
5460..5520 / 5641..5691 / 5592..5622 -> -0.02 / 148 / 149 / 148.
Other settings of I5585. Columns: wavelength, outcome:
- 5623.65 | 155.4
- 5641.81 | 151.9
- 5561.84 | 143.1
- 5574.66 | 143.5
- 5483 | 152.3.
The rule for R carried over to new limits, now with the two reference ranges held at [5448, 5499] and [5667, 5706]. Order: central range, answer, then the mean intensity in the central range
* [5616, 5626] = 0.1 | 150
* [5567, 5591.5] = 0.4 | 149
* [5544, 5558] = 0.1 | 150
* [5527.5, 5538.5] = 0.0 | 151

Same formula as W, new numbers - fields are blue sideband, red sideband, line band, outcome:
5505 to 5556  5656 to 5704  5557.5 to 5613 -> 0.001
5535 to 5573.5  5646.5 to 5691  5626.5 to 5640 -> -0.029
